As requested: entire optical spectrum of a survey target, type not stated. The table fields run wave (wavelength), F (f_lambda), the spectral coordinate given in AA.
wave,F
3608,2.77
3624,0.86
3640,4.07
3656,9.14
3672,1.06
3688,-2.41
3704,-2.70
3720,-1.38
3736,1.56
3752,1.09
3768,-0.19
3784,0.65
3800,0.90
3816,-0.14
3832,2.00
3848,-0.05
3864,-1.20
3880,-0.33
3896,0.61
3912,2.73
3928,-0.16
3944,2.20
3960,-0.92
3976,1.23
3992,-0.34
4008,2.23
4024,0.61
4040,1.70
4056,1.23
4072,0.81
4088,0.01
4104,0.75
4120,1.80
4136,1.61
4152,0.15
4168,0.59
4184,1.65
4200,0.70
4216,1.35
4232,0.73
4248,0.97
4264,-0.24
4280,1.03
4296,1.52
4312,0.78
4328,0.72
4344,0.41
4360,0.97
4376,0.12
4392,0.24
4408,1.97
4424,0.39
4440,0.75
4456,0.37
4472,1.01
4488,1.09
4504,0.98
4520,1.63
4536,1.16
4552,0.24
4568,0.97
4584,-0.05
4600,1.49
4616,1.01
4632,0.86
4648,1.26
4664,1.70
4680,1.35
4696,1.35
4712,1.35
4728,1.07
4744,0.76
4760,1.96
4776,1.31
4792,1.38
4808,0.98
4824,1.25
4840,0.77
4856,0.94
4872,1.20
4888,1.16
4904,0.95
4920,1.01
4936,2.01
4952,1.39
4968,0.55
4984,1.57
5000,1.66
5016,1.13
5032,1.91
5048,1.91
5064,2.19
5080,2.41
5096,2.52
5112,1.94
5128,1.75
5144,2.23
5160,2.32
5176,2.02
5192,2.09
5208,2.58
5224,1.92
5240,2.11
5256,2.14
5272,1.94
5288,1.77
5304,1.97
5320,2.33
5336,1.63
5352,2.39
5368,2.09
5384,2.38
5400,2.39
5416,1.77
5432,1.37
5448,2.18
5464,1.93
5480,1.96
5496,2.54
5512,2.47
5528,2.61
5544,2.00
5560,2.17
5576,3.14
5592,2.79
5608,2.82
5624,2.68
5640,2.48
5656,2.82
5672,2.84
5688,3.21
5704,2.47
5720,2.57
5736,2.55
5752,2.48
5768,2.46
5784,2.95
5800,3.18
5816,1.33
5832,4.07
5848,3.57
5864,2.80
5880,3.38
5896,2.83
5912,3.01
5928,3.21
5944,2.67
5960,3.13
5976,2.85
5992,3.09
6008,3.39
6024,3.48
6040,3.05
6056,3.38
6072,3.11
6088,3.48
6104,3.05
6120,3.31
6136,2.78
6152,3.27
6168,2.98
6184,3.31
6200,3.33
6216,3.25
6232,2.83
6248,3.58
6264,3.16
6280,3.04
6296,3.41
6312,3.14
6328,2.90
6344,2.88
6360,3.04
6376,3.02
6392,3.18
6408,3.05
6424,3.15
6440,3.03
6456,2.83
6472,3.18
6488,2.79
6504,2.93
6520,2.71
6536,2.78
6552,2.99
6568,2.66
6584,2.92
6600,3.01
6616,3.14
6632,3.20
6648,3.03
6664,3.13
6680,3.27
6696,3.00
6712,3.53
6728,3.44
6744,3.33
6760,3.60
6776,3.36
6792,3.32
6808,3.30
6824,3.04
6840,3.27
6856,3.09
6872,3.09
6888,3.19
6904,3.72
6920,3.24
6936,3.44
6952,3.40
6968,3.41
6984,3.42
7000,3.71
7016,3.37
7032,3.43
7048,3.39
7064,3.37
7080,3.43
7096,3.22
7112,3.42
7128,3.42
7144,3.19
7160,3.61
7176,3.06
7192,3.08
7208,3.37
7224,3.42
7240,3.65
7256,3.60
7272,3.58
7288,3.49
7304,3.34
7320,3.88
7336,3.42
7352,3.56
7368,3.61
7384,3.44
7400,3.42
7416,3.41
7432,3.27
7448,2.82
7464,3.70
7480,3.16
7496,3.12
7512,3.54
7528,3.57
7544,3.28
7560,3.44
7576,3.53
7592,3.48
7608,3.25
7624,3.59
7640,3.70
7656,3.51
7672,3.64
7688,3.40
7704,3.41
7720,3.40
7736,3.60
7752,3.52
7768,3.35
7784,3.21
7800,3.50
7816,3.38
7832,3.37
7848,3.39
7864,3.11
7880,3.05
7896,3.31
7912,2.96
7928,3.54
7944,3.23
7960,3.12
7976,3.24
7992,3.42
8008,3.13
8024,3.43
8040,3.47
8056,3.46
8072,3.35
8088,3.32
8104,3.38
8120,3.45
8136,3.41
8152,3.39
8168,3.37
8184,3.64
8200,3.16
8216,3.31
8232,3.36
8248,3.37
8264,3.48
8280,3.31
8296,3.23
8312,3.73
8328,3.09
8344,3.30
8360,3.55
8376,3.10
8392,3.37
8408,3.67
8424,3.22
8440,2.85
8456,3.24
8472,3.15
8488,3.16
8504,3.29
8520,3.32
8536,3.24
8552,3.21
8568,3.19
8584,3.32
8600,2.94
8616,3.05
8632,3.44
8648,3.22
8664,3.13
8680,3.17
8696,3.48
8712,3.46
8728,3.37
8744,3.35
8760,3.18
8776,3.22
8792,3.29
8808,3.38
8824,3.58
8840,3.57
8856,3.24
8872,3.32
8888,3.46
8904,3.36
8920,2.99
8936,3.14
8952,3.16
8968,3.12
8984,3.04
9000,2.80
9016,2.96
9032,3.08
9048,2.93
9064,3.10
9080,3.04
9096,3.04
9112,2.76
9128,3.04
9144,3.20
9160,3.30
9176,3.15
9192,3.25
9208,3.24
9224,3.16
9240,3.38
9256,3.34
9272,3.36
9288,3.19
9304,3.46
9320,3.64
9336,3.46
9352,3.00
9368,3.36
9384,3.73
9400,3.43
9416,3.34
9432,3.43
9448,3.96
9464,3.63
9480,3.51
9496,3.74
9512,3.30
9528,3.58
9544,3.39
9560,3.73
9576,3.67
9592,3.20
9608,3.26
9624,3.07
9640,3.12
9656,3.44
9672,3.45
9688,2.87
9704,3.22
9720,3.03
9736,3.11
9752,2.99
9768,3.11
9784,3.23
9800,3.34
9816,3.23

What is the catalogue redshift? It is 0.26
